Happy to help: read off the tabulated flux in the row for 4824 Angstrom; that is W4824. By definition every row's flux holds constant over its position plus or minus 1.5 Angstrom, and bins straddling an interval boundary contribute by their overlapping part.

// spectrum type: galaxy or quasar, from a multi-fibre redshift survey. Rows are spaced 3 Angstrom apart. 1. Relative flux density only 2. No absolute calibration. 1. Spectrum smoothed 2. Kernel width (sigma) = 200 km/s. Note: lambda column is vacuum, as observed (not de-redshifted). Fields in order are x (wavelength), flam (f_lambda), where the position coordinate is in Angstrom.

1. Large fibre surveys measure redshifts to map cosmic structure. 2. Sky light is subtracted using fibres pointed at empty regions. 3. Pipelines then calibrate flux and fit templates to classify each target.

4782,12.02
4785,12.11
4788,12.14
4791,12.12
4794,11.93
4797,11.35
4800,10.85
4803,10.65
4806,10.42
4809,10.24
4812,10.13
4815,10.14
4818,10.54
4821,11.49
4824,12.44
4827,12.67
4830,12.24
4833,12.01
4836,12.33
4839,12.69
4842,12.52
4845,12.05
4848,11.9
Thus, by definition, 12.44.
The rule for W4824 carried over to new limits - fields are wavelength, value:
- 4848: 11.9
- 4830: 12.24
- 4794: 11.93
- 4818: 10.54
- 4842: 12.52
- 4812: 10.13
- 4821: 11.49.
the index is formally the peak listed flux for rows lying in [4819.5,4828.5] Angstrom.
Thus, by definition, 12.67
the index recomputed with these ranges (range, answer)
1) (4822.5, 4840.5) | 12.69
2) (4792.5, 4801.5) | 11.93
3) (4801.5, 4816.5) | 10.65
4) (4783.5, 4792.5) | 12.14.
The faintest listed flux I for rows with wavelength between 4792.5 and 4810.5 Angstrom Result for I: 10.24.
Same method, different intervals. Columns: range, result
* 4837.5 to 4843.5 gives 12.52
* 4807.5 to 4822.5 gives 10.13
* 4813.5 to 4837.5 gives 10.14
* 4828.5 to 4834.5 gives 12.01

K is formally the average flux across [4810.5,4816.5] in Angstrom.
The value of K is 10.1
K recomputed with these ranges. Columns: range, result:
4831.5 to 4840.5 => 12.3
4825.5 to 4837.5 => 12.3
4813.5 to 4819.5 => 10.3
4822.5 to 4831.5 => 12.4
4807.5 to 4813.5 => 10.2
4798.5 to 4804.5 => 10.8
